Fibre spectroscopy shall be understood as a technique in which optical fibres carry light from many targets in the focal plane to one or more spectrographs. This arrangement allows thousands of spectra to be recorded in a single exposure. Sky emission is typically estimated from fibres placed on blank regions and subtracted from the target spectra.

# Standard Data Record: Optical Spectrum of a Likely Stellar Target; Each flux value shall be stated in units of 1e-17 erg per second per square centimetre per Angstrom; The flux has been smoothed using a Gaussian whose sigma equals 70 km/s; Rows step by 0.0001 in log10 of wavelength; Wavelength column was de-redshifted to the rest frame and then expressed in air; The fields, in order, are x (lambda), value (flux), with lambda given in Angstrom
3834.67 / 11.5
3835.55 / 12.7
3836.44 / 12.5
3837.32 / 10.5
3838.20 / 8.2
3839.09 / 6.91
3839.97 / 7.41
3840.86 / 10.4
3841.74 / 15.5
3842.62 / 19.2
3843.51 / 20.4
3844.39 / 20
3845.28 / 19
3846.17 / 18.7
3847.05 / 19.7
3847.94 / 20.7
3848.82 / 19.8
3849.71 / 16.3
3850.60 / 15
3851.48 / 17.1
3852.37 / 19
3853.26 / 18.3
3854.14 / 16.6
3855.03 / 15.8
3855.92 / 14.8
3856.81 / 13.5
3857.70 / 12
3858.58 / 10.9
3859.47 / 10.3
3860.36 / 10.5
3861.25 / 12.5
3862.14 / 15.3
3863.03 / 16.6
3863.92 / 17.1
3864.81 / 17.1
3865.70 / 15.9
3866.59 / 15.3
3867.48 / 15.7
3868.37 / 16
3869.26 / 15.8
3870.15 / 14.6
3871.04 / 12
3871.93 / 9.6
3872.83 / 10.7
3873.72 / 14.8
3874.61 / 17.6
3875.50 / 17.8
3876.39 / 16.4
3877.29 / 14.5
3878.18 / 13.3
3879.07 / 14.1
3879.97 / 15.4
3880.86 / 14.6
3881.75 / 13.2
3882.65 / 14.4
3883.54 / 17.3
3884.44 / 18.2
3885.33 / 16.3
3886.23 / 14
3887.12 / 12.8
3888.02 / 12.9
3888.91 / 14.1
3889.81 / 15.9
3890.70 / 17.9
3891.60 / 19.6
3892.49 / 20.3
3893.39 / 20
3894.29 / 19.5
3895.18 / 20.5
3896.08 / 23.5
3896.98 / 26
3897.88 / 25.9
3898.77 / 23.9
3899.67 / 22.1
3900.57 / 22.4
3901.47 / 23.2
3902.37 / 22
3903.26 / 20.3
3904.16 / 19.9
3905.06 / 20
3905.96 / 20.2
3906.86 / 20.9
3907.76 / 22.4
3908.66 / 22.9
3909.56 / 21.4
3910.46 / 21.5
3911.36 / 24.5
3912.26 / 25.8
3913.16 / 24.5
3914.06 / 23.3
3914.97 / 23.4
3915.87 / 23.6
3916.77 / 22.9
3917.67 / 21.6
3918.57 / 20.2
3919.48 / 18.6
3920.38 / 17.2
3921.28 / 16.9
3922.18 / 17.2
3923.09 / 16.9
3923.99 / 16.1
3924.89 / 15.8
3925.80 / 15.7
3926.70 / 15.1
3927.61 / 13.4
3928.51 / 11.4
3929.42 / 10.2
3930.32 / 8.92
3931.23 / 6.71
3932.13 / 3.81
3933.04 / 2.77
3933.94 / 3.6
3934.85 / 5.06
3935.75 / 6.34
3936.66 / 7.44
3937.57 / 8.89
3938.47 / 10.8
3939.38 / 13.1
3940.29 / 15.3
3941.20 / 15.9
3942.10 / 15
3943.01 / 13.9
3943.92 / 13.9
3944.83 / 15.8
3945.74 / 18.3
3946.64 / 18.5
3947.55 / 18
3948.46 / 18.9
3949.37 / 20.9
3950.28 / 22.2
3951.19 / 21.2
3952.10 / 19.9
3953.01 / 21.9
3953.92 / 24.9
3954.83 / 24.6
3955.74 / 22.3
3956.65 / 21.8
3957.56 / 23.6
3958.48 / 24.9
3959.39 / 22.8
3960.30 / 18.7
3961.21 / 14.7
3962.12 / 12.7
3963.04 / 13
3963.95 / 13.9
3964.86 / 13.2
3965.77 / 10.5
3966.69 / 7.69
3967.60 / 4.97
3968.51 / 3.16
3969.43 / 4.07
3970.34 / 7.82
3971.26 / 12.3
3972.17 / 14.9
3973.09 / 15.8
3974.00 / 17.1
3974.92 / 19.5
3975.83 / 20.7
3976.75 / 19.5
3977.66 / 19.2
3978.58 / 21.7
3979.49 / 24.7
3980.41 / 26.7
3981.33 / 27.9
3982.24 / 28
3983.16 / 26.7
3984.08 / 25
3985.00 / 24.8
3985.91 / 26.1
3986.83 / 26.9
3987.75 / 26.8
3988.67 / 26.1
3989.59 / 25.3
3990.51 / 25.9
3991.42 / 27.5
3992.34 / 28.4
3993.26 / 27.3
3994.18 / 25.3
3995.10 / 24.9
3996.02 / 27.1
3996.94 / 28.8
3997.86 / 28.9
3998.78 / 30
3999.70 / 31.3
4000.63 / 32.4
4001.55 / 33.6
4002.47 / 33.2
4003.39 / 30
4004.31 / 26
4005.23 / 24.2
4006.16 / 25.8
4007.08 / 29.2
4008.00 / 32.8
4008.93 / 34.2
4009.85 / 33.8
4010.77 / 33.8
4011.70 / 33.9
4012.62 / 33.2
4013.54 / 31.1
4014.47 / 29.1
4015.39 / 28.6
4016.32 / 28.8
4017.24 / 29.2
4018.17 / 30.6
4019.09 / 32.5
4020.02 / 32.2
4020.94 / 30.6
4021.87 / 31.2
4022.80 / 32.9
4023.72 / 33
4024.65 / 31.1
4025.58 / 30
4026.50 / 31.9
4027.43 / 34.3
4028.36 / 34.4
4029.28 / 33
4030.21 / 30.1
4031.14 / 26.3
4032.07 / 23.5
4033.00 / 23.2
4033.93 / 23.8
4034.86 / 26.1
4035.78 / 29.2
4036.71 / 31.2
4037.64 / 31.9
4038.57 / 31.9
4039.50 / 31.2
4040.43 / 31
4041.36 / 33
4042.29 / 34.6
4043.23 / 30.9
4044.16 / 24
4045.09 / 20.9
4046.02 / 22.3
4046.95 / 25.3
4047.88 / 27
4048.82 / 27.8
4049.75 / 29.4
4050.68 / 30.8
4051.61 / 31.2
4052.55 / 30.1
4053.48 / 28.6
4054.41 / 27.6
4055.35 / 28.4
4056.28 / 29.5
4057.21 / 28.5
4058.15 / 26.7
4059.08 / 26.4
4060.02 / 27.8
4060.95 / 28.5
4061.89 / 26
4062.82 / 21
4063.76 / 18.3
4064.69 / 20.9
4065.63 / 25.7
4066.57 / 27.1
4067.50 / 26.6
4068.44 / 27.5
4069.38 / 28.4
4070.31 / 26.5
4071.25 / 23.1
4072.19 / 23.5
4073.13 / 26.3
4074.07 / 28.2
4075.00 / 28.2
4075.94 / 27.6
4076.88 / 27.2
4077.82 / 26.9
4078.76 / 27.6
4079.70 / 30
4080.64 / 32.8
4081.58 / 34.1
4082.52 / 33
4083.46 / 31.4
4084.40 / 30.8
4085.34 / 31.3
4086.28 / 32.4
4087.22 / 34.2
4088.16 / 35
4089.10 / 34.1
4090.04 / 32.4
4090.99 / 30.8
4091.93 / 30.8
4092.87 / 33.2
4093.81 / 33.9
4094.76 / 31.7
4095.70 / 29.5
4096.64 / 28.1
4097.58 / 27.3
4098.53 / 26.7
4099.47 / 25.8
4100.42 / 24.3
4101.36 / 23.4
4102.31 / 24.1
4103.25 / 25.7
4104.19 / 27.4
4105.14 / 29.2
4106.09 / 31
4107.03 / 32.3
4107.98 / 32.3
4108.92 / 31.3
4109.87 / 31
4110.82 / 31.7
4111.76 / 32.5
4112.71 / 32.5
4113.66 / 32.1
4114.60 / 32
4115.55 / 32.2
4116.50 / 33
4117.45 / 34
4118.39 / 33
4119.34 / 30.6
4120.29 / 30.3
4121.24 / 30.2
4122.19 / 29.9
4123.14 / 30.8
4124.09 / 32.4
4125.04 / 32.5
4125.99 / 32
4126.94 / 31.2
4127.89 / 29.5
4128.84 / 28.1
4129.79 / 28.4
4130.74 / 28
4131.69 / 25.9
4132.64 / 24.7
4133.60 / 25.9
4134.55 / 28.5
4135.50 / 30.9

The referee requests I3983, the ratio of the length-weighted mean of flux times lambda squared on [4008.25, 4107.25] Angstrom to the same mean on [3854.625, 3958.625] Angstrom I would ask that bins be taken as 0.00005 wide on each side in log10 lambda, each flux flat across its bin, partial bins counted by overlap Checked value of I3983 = 1.9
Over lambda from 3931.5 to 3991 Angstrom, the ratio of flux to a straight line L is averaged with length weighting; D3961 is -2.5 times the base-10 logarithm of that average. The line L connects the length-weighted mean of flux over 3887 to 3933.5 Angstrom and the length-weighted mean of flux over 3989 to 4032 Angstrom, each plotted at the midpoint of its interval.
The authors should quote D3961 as 0.39 mag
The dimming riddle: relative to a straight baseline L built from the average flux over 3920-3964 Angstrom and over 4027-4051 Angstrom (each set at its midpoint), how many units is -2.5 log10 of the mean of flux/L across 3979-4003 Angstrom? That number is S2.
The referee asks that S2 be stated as -0.24 mag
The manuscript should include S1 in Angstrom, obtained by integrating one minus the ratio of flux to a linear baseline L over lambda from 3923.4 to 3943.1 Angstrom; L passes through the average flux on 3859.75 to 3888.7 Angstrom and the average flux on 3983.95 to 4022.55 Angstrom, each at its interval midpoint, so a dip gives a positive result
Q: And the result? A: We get 9.8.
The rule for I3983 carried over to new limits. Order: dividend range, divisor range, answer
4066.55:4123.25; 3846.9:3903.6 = 2.00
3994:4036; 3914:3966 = 1.95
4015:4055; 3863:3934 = 1.82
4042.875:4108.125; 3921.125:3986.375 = 1.86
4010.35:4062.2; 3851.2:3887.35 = 2.16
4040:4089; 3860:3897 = 1.95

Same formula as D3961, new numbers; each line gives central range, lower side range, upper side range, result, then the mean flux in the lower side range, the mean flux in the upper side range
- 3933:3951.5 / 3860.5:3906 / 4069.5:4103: 0.45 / 17.2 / 29.3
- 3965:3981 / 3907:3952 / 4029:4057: 0.38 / 16.1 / 28.4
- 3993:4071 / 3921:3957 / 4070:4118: -0.22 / 14.7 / 29.9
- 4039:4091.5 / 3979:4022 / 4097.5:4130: 0.04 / 28.9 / 30.1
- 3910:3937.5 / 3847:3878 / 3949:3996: 0.17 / 15.2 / 20.3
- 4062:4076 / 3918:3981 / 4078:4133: 0.07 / 15.3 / 30.4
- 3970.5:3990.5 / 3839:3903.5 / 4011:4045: 0.17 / 16.6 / 30.3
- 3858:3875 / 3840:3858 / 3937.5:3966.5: 0.21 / 16.9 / 17.7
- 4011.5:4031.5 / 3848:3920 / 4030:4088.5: -0.21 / 17.9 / 28.1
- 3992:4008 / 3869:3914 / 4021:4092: -0.14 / 18.5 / 28.8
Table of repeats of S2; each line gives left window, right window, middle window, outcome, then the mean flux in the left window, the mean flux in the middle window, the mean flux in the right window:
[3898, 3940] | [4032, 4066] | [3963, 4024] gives -0.076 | 16.9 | 24.9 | 27.5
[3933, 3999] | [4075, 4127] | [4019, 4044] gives -0.236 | 18.8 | 30.4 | 30.6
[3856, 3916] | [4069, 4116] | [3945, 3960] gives 0.011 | 17.7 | 21.4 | 29.8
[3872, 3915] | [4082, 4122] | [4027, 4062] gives -0.046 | 19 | 28.6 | 30.7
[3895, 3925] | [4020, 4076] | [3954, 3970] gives 0.486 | 21.5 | 15.3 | 28.1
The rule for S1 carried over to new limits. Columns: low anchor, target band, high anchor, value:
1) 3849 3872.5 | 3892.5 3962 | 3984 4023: 10.0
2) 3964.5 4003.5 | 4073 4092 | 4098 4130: -1.7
